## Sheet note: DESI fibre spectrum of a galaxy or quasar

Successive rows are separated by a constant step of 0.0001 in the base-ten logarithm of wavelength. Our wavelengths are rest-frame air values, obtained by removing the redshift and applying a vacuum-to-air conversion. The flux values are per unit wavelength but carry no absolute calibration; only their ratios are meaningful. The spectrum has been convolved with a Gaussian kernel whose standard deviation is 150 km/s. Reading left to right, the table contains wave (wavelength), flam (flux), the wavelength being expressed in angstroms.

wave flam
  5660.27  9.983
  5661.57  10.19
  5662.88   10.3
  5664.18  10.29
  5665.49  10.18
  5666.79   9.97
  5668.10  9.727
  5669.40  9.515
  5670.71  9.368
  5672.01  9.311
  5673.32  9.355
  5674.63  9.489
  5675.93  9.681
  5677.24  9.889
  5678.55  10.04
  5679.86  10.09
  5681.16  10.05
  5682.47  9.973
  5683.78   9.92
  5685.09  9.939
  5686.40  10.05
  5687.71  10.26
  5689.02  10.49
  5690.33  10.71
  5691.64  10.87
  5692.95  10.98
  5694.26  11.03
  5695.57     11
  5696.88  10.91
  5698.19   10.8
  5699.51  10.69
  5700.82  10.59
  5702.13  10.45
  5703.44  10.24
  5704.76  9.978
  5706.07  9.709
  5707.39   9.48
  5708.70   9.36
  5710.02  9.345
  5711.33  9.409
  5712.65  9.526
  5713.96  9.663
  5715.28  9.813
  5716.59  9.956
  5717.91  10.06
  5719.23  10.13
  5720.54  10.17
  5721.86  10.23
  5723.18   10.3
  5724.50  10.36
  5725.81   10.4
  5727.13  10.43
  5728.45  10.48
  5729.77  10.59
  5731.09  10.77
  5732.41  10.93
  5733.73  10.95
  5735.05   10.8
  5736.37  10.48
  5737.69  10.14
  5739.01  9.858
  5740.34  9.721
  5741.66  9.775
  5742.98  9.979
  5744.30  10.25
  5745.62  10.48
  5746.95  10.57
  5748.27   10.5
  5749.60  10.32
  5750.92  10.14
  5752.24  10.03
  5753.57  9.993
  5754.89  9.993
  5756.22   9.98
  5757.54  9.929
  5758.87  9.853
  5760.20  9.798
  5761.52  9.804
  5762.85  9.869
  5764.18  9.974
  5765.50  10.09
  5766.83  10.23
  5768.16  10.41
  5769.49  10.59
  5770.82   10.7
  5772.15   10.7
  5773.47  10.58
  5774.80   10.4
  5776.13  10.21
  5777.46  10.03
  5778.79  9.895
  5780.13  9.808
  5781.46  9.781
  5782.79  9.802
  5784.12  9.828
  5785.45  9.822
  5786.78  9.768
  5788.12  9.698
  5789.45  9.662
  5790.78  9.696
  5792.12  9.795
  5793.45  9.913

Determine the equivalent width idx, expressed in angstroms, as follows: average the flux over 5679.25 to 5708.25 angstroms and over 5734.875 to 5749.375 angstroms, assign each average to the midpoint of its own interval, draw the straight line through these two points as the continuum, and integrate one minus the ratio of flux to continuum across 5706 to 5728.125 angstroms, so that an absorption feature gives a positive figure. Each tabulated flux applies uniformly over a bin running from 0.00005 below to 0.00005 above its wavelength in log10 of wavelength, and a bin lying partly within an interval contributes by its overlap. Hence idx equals 0.81 angstroms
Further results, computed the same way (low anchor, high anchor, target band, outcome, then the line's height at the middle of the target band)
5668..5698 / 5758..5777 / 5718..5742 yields -0.42 angstroms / 10.2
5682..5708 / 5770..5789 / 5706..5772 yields 0.62 angstroms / 10.2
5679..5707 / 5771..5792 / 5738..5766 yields 0.23 angstroms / 10.1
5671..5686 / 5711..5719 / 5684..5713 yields -1.45 angstroms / 9.78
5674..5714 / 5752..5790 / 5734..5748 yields -0.20 angstroms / 10.1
